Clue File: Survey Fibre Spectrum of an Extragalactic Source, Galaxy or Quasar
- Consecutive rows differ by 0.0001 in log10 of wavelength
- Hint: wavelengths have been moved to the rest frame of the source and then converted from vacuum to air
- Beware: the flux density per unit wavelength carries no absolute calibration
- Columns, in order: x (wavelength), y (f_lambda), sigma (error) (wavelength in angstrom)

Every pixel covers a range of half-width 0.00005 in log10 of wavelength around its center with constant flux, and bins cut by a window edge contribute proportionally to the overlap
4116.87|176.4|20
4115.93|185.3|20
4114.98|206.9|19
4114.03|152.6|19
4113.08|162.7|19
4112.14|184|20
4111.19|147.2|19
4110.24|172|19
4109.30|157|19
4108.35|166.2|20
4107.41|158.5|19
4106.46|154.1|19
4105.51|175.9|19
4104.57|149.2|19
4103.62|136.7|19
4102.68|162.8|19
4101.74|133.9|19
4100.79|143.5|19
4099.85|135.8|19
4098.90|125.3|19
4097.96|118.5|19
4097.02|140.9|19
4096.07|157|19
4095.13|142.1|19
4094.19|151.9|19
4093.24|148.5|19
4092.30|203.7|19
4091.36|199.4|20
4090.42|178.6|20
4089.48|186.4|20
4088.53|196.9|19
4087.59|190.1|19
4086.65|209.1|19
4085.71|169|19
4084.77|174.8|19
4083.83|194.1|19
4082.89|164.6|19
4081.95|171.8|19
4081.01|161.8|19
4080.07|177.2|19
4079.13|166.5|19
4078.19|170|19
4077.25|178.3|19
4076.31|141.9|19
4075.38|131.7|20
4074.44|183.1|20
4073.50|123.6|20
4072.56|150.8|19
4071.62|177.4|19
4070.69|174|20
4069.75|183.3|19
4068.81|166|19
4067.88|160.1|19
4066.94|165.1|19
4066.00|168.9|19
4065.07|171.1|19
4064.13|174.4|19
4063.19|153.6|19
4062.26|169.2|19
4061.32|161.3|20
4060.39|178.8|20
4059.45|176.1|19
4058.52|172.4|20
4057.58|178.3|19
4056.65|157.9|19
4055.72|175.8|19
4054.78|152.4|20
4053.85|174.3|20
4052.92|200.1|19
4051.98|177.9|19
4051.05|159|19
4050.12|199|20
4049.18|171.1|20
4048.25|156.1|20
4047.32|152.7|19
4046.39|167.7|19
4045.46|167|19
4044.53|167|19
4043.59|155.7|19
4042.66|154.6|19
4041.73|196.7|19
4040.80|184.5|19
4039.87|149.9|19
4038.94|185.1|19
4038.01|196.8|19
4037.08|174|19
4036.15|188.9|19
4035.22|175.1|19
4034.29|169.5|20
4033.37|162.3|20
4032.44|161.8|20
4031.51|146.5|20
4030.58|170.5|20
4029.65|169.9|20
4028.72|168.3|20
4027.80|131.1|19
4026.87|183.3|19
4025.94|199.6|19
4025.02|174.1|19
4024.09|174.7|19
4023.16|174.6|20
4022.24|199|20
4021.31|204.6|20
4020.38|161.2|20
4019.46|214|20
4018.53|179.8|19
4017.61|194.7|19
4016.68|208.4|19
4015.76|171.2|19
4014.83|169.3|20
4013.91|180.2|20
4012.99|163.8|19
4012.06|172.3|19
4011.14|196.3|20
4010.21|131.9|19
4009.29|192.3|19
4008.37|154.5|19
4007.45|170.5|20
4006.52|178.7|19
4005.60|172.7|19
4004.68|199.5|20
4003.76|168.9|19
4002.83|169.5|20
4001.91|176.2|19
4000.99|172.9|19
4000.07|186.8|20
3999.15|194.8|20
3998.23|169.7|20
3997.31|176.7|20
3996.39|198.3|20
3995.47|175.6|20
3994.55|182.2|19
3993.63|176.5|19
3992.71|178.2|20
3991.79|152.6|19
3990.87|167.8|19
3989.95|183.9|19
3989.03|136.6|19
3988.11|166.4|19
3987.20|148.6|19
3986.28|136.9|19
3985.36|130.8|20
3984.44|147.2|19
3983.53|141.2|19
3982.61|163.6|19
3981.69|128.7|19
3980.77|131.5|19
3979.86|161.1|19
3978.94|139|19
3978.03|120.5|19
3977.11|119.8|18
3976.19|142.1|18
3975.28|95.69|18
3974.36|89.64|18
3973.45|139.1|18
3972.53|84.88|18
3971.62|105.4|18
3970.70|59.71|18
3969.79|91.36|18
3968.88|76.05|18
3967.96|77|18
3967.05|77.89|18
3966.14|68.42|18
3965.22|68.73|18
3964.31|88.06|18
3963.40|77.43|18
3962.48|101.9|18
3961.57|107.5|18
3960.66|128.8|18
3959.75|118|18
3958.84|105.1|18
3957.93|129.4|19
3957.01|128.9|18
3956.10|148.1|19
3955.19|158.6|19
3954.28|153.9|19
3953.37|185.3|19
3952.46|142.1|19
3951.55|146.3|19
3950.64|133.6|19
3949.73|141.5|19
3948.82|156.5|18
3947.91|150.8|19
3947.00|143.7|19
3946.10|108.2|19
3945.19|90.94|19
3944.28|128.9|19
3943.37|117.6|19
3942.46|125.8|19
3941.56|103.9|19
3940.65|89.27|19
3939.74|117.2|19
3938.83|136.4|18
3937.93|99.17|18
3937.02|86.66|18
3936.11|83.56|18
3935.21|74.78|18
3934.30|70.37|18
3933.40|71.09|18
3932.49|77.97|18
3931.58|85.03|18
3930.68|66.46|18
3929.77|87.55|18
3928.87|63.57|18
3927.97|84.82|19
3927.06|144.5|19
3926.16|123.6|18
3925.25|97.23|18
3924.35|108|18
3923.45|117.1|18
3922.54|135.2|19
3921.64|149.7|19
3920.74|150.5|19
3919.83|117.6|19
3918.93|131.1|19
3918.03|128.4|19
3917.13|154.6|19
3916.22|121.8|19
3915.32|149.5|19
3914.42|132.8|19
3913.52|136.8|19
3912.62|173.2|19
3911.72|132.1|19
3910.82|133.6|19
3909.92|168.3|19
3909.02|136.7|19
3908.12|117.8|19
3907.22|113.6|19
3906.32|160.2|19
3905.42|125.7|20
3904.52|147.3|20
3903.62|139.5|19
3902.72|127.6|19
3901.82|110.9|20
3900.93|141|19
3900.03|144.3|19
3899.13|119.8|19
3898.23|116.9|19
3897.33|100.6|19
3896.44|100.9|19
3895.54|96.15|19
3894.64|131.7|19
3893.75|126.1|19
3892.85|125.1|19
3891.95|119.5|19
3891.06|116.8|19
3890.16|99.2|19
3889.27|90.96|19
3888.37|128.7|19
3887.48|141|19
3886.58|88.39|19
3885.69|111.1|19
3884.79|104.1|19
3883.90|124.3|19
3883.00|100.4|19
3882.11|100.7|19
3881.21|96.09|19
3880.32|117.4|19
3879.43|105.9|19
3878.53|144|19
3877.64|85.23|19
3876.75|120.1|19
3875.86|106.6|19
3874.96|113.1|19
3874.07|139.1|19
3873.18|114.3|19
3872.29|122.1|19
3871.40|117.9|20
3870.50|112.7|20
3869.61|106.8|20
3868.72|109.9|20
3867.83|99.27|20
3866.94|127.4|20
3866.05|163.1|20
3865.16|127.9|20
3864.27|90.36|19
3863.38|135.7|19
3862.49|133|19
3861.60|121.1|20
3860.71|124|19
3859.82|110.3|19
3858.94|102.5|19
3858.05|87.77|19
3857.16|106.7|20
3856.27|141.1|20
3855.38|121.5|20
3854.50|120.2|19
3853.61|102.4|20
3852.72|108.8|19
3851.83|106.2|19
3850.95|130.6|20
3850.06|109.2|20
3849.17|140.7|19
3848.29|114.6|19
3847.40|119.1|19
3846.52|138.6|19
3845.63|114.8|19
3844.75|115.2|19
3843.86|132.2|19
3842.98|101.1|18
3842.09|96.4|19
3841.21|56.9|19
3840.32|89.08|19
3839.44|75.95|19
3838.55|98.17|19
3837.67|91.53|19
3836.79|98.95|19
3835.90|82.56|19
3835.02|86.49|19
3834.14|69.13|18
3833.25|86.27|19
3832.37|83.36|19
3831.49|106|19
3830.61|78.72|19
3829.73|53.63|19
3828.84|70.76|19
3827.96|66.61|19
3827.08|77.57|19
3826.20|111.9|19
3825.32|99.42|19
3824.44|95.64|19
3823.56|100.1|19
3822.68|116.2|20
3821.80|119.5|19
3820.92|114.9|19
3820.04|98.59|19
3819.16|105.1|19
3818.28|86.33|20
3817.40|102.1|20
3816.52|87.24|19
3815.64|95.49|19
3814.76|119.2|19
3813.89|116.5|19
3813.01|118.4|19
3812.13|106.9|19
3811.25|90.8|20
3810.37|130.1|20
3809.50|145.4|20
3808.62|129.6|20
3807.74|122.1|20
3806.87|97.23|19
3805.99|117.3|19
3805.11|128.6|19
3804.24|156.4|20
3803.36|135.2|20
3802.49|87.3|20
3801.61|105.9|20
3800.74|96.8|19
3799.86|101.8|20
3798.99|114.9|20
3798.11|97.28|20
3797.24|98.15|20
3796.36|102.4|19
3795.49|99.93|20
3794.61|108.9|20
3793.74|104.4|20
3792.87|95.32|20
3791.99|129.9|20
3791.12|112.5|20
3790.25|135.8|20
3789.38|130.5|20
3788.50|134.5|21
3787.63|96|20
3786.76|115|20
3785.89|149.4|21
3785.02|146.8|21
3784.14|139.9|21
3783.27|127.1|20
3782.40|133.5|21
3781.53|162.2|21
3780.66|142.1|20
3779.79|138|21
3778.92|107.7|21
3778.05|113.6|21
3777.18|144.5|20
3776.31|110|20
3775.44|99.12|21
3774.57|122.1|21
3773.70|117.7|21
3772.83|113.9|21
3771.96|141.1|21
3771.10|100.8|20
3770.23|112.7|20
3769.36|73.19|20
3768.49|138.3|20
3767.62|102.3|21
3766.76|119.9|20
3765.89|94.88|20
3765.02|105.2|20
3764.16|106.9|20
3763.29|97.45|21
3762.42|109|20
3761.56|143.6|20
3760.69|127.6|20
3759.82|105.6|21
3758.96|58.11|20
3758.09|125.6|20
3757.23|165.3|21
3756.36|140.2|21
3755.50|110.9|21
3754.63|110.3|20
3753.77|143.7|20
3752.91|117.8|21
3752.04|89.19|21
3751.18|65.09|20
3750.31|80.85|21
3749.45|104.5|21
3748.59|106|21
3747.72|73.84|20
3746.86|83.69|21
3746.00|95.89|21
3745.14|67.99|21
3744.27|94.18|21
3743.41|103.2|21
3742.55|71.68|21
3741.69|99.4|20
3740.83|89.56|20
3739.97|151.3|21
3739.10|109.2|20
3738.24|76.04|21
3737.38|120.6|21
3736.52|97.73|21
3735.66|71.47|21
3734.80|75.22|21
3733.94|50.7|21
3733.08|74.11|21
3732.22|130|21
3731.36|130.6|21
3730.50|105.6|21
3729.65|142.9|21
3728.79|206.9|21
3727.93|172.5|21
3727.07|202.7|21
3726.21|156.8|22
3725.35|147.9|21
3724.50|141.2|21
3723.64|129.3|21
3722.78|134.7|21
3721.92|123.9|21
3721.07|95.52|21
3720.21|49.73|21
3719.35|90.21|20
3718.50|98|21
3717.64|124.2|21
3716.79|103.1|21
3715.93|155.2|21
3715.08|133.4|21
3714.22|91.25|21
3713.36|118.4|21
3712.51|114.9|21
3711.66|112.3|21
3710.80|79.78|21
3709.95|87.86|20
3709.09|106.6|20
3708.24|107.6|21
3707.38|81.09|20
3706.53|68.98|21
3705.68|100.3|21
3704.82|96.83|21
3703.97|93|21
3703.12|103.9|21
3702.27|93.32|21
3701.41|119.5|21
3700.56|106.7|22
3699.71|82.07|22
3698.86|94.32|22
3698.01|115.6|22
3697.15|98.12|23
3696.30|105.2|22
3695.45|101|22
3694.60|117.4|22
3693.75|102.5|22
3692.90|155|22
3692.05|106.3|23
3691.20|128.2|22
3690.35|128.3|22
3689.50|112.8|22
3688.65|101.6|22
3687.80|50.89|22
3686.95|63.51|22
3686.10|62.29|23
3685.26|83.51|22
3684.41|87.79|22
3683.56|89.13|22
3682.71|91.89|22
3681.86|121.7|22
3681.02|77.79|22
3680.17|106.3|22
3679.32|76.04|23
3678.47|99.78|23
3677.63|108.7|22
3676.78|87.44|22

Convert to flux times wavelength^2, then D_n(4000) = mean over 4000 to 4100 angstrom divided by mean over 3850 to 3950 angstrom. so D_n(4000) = 1.6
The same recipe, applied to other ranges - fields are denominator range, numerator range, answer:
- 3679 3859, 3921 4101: 1.58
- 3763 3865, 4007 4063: 1.77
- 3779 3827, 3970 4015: 1.48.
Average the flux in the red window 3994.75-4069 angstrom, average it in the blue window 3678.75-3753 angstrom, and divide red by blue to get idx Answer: 1.67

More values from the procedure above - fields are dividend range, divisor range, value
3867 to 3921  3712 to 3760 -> 1.10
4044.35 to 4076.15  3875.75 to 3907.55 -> 1.42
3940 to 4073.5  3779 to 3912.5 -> 1.36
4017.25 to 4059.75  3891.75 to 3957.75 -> 1.42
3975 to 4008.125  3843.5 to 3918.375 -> 1.32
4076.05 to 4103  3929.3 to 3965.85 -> 1.46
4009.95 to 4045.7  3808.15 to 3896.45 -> 1.62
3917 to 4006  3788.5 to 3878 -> 1.18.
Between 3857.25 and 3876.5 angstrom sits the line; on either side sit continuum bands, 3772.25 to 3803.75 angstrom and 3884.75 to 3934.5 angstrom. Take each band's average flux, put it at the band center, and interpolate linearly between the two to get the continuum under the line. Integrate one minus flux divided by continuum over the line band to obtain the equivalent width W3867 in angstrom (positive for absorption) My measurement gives 0.4 angstrom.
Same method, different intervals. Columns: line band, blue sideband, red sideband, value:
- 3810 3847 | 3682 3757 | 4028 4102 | 8.3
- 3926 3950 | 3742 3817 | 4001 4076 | 7.2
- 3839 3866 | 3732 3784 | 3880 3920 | 1.3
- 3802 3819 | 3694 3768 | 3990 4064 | 1.6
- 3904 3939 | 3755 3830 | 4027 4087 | 5.6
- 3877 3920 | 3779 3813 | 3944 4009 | 2.3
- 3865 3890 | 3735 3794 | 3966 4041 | 3.6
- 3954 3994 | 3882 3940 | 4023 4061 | 5.6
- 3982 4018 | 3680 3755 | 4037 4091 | -2.6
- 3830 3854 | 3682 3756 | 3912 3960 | 2.8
